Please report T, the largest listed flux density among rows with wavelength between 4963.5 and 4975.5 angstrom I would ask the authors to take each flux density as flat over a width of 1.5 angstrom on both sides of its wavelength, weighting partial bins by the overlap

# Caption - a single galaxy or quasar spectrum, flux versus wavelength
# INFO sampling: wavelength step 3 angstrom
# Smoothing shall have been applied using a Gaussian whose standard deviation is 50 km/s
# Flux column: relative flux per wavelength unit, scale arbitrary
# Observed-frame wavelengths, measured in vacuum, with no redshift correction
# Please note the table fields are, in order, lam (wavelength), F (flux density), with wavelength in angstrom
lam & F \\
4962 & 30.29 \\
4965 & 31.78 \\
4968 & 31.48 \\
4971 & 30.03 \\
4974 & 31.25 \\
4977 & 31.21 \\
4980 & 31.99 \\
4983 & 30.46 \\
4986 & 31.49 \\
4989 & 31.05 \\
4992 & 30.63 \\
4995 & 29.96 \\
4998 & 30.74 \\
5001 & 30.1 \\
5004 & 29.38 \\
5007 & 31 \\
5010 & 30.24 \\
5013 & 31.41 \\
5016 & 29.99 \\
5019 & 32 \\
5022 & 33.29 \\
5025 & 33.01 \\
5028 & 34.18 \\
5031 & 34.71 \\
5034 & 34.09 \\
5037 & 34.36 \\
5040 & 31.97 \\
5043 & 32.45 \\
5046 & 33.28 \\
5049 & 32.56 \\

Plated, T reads 31.78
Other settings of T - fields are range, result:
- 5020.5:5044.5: 34.71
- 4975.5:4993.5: 31.99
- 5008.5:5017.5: 31.41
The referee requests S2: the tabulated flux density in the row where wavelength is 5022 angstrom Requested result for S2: 33.29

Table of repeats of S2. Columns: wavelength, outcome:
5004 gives 29.38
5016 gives 29.99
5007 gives 31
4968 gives 31.48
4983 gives 30.46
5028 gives 34.18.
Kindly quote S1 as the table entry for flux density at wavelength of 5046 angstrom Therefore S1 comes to 33.28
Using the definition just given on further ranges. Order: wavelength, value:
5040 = 31.97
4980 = 31.99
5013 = 31.41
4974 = 31.25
